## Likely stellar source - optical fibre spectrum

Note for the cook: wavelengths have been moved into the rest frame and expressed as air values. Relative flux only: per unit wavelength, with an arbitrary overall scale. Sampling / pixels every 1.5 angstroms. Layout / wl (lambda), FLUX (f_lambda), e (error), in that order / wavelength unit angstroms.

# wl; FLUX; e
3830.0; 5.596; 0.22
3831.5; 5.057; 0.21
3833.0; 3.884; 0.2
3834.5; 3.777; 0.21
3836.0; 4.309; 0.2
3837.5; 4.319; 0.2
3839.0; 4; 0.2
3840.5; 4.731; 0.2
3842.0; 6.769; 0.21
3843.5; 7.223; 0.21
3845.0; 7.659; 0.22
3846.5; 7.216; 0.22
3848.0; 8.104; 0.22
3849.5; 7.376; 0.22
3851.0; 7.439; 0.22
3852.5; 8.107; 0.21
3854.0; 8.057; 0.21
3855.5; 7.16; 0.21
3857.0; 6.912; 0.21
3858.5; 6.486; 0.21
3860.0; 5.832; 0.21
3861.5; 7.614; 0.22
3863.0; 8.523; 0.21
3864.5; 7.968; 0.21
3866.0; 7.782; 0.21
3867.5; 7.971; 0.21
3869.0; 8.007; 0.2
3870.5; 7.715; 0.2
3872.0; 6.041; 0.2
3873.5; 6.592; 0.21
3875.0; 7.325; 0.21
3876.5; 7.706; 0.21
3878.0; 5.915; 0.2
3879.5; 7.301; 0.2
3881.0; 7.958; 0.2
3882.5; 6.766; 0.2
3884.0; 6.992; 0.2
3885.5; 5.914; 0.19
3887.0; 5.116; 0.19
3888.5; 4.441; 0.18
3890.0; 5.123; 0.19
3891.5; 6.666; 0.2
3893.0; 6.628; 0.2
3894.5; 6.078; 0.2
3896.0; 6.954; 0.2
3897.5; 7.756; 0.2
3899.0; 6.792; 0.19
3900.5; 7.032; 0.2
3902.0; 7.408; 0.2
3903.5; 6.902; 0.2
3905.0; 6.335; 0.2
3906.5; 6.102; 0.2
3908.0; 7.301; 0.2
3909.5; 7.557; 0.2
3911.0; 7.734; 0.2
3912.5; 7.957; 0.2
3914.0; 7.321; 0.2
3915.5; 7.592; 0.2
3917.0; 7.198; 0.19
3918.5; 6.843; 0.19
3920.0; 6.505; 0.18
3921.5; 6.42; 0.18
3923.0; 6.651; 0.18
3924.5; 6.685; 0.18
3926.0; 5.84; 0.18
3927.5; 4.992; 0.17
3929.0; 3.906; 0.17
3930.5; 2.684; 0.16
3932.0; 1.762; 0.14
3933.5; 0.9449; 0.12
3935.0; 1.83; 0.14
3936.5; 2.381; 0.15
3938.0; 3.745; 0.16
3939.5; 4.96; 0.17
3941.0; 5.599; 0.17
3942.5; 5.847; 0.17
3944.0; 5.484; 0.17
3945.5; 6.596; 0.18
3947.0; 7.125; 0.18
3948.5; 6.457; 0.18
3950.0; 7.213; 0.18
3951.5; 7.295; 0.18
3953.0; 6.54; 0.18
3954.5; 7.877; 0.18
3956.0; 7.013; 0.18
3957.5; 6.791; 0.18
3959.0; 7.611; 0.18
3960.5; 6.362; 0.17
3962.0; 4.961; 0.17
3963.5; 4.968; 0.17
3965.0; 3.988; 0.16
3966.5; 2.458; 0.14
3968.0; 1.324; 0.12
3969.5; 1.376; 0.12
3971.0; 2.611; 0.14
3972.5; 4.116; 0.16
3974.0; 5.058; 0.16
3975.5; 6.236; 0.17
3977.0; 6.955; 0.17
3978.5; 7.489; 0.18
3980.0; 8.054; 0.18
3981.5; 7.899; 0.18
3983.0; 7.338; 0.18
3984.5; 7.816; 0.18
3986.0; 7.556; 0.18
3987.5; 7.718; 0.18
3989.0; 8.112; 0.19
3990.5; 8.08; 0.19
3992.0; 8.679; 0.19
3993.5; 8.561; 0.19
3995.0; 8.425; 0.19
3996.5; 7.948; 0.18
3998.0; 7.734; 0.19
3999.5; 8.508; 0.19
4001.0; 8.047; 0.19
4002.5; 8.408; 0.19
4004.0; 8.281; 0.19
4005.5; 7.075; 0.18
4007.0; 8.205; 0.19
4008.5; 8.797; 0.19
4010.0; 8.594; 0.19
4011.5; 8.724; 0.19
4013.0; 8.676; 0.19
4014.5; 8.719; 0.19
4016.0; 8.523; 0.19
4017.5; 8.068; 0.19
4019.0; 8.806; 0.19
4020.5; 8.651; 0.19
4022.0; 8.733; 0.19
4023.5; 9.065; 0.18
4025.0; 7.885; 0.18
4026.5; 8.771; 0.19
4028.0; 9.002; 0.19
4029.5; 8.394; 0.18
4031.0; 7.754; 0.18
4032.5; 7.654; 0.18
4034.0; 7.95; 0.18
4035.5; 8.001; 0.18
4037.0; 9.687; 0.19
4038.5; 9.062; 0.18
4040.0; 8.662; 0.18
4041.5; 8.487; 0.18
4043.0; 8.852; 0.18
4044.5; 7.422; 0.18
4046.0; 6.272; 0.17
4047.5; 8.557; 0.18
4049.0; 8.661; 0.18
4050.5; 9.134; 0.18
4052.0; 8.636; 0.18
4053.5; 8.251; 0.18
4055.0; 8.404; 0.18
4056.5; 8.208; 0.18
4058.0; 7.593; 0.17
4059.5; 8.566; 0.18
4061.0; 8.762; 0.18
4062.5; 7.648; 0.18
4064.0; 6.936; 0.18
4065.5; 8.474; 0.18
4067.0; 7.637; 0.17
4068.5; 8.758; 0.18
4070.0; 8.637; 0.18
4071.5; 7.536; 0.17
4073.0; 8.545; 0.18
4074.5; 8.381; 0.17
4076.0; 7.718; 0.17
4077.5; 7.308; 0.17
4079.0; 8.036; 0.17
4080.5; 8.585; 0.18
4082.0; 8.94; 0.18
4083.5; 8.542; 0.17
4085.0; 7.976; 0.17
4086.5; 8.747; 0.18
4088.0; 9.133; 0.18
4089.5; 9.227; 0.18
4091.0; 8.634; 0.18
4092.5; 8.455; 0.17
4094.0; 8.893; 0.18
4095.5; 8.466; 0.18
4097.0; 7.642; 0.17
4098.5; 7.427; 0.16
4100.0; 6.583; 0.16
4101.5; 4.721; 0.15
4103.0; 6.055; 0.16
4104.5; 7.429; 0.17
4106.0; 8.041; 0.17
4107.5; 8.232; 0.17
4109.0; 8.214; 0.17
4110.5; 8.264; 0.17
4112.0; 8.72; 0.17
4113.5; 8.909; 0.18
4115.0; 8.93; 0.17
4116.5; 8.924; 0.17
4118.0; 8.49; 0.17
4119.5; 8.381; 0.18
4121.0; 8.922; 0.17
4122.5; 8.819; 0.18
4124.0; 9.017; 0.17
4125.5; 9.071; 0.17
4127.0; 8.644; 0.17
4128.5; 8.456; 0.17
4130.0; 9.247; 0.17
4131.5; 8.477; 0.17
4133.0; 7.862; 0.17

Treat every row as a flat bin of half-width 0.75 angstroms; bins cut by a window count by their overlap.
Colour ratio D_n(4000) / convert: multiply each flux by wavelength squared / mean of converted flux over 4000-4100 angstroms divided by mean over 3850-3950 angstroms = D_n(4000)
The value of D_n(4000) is 1.41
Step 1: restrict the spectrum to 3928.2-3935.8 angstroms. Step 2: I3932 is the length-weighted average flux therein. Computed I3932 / 2.24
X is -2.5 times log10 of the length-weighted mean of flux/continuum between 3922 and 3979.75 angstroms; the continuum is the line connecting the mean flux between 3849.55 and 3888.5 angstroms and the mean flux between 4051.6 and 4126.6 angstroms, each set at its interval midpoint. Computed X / 0.43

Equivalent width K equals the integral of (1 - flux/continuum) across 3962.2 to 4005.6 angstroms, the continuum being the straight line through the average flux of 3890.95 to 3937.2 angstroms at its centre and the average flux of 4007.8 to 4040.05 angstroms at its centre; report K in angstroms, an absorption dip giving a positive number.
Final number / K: 6.37 angstroms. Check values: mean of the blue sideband 5.96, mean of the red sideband 8.55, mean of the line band 6.55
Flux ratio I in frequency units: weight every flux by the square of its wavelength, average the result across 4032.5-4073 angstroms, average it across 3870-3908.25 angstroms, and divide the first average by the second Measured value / 1.35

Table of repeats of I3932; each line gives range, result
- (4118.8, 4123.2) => 8.71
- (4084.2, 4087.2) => 8.36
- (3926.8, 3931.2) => 3.86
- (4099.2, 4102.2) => 5.7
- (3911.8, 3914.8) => 7.63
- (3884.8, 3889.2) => 5.16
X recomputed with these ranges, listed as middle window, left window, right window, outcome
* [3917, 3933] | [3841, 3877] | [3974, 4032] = 0.417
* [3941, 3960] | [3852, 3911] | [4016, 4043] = 0.138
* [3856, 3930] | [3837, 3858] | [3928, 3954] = -0.171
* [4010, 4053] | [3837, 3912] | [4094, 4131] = -0.098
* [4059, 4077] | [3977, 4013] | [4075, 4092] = 0.034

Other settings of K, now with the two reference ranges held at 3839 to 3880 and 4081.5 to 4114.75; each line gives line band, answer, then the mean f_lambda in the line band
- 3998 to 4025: -2.4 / 8.43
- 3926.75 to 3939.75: 7.9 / 2.95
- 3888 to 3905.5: 1.9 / 6.54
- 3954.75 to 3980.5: 8.2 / 5.16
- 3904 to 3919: 0.4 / 7.19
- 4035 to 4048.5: -0.8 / 8.35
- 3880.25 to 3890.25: 1.6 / 6.09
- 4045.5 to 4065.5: -0.6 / 8.16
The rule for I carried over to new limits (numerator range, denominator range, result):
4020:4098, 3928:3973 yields 1.86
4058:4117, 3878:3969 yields 1.49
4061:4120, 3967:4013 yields 1.20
